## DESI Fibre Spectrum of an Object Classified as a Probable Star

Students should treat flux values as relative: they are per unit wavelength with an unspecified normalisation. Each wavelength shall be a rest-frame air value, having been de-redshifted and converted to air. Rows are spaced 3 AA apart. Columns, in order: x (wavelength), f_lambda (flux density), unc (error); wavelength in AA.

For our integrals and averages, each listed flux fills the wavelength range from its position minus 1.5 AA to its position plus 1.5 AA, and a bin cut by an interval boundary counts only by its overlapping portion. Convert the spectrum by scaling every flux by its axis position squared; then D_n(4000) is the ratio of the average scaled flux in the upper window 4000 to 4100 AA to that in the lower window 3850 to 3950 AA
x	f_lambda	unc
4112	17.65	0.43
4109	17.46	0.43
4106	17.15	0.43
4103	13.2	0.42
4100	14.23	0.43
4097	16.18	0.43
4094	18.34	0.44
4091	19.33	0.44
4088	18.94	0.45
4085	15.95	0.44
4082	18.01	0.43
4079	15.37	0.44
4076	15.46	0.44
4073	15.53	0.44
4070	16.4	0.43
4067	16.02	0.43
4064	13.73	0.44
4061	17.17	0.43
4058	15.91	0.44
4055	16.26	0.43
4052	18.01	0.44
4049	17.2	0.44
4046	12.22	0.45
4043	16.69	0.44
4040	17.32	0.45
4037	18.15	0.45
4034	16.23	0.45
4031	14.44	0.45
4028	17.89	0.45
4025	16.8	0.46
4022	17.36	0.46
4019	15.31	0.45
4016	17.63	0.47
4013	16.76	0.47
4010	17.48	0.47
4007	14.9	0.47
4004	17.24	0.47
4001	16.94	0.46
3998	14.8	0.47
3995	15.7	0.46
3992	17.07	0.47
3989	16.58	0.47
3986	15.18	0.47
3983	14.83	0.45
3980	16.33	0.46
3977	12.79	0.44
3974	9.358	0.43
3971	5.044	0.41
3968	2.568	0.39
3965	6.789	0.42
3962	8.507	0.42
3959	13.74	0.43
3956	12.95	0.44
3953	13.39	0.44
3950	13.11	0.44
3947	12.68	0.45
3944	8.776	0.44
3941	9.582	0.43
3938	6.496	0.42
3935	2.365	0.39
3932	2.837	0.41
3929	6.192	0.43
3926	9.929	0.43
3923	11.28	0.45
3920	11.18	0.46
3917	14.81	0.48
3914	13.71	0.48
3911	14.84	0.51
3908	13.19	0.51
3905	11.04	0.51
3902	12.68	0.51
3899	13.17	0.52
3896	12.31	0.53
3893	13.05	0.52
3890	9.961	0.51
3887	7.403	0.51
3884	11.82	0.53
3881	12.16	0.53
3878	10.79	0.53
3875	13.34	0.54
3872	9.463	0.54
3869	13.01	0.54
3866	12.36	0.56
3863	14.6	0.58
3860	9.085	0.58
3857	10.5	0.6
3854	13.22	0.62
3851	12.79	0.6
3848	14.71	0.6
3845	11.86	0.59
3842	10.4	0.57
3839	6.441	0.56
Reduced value 1.6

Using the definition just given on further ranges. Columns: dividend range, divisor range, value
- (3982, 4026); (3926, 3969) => 1.93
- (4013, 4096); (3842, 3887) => 1.53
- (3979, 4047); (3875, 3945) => 1.64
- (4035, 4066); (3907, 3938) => 1.77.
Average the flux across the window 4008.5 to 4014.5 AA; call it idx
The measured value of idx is 17.1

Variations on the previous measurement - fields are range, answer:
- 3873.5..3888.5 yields 11.1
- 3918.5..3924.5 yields 11.2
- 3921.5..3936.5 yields 6.52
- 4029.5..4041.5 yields 16.5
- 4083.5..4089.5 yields 17.4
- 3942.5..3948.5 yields 10.7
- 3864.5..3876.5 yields 12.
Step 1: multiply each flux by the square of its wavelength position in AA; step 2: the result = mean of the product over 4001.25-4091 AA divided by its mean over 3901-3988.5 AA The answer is 1.63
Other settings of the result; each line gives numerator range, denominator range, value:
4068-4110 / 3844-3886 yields 1.53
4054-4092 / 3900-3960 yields 1.65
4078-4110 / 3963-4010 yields 1.34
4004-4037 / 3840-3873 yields 1.51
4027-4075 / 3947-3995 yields 1.40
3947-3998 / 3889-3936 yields 1.16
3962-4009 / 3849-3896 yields 1.18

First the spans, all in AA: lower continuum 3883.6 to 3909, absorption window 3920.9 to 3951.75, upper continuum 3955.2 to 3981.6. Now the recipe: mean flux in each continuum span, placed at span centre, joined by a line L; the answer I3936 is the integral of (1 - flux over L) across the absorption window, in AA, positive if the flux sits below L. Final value 6.1 AA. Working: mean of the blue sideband 11.6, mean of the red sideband 9.72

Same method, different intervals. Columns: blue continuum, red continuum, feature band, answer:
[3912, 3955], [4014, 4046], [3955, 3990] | 4.23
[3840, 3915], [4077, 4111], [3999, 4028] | -3.41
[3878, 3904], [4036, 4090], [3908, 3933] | 2.79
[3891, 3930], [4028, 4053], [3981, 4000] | -1.30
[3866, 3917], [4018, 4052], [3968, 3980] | 4.49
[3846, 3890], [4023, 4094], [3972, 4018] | -1.53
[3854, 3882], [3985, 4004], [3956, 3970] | 6.22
